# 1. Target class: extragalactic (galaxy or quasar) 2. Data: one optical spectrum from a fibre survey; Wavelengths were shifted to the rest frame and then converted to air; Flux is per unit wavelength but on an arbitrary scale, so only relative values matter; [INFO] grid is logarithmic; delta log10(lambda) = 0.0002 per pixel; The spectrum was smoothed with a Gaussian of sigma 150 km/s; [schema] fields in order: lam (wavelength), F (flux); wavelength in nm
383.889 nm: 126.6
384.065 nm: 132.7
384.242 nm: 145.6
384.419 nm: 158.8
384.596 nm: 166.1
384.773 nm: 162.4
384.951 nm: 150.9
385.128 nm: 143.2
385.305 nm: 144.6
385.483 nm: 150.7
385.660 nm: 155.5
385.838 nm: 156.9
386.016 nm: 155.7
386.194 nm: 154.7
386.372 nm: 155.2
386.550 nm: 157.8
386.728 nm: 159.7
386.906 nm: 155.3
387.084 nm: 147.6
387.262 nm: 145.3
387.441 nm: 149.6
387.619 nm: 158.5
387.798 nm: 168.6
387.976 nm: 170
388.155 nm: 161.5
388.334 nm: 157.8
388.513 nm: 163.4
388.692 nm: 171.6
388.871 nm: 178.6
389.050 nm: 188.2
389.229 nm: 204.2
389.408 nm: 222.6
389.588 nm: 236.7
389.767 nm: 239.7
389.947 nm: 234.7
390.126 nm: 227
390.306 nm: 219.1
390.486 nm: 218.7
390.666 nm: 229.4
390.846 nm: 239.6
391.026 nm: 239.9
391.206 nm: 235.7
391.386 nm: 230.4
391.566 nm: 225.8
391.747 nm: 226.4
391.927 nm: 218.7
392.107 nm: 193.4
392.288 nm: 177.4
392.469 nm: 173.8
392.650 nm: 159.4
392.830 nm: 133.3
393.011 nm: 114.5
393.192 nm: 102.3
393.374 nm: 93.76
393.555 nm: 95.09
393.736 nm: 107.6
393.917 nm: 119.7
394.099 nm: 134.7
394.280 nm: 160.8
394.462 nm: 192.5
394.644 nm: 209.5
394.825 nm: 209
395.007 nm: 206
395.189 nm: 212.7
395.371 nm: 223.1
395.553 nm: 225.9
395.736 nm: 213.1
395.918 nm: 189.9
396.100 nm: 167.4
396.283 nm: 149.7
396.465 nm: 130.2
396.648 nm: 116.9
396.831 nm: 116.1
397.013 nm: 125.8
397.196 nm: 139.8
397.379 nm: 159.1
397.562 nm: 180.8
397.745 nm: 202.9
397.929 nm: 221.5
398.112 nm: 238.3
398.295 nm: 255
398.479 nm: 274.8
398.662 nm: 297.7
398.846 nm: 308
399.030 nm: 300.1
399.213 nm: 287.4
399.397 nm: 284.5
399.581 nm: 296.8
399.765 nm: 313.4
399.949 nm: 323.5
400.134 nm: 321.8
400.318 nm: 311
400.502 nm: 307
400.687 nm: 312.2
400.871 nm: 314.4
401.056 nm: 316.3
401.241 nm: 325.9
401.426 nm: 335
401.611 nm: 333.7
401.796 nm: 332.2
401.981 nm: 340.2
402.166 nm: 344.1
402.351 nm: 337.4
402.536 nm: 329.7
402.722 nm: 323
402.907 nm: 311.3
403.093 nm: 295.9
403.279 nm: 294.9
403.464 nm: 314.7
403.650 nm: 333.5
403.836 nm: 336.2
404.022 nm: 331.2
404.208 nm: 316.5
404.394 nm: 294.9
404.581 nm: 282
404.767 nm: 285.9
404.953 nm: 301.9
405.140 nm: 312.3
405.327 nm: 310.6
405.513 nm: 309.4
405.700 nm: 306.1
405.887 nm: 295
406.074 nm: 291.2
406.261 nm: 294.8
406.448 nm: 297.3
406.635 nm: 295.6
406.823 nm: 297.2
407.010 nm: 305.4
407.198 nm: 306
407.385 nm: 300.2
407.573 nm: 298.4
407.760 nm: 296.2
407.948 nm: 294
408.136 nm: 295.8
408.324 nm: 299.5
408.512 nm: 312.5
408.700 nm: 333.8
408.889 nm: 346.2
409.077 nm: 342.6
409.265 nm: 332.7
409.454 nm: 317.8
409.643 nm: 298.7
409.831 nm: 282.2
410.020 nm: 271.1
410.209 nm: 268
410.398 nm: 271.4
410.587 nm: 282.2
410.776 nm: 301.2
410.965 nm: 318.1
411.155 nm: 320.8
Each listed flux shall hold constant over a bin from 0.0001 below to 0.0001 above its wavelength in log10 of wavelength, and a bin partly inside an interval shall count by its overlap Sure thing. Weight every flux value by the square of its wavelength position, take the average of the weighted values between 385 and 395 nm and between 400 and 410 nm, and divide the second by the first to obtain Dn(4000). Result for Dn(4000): 1.9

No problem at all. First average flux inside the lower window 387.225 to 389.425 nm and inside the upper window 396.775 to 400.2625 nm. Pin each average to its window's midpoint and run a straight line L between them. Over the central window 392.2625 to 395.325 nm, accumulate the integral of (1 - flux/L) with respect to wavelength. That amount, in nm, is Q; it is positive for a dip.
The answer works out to 0.85 nm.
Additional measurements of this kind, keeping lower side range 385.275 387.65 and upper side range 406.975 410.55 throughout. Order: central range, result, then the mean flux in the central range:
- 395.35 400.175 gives 0.16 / 224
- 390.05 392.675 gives -0.42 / 216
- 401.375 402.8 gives -0.42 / 335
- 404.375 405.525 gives -0.09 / 299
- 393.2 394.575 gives 0.51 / 129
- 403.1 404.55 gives -0.24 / 315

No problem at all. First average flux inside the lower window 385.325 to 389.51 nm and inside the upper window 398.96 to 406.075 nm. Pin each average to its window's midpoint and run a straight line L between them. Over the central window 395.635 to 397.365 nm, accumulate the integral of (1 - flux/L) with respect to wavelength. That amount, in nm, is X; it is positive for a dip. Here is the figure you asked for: 0.701 nm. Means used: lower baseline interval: 165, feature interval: 151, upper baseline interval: 313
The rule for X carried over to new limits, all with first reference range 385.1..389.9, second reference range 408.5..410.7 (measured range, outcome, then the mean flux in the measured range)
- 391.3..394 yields 0.56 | 158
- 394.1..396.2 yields 0.18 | 198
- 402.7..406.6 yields -0.46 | 306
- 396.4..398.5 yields 0.49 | 178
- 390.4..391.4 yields -0.22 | 233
